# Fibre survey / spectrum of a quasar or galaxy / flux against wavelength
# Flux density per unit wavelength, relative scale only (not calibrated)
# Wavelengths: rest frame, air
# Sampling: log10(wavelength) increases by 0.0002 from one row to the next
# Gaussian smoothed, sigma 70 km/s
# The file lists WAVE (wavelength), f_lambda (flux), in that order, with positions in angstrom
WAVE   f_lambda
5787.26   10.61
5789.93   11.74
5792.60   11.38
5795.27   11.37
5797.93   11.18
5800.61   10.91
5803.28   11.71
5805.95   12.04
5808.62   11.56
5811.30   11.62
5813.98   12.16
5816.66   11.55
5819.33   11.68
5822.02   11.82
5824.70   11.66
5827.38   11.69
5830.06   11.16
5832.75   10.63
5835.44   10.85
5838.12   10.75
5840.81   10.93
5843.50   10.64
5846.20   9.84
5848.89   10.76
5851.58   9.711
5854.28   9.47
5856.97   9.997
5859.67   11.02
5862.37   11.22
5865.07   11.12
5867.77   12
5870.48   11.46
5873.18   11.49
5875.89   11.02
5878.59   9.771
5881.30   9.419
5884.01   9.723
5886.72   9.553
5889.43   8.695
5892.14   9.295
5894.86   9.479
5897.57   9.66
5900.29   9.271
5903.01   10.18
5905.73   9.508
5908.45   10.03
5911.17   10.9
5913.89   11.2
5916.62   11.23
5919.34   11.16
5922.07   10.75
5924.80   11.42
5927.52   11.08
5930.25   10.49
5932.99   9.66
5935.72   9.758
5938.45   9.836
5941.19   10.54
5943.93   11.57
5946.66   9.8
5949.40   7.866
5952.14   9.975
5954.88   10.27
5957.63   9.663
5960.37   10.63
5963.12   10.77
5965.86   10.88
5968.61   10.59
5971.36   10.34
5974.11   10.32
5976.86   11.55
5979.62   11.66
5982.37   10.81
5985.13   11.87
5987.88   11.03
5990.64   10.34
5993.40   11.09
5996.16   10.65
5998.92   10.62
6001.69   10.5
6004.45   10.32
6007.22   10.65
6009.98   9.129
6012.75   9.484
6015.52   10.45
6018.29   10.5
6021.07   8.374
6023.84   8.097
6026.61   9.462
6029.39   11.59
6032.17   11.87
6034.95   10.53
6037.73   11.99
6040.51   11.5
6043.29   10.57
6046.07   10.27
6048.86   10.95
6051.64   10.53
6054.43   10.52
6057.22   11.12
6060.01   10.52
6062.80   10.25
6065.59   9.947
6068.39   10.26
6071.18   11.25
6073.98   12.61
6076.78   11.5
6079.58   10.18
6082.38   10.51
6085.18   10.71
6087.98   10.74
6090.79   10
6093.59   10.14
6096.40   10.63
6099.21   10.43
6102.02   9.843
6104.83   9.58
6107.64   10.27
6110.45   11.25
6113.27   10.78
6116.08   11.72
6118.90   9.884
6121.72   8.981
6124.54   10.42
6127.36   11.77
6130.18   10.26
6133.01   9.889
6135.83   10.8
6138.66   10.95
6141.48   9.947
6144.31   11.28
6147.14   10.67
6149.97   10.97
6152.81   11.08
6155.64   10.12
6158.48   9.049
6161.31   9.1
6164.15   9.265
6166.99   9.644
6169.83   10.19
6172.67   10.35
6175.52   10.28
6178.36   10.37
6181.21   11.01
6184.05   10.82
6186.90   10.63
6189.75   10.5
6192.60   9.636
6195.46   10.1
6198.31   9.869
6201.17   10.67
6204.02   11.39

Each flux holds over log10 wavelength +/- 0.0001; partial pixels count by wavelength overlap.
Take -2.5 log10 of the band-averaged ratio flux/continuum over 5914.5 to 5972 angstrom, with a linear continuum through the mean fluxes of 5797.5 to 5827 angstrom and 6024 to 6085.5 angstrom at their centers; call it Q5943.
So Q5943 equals 0.078 mag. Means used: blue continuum 11.6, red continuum 10.8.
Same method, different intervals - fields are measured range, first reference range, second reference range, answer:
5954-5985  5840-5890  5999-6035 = -0.057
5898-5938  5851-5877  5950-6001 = 0.035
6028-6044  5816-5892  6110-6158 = -0.075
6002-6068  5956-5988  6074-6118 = 0.035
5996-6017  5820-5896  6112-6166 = 0.026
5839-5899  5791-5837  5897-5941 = 0.064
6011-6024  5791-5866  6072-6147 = 0.135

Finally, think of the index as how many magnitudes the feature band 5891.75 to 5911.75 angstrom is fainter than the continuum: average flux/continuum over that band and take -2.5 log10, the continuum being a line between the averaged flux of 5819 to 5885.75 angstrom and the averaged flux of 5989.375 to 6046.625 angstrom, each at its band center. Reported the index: 0.094 mag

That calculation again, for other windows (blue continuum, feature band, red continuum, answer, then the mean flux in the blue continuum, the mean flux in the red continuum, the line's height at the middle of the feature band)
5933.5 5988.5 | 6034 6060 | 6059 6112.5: -0.035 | 10.5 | 10.6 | 10.5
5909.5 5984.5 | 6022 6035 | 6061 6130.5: 0.035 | 10.6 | 10.6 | 10.6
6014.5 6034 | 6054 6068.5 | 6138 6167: -0.037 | 10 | 10.2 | 10.1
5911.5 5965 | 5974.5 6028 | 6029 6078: 0.038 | 10.4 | 11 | 10.7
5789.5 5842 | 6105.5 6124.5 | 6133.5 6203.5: 0.004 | 11.4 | 10.3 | 10.5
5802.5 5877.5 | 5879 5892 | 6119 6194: 0.174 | 11.1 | 10.3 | 11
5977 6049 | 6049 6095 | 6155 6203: -0.029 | 10.6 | 10.1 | 10.4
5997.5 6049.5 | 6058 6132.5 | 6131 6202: -0.024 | 10.4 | 10.3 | 10.3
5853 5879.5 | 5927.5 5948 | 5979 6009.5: 0.056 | 10.9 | 10.8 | 10.8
